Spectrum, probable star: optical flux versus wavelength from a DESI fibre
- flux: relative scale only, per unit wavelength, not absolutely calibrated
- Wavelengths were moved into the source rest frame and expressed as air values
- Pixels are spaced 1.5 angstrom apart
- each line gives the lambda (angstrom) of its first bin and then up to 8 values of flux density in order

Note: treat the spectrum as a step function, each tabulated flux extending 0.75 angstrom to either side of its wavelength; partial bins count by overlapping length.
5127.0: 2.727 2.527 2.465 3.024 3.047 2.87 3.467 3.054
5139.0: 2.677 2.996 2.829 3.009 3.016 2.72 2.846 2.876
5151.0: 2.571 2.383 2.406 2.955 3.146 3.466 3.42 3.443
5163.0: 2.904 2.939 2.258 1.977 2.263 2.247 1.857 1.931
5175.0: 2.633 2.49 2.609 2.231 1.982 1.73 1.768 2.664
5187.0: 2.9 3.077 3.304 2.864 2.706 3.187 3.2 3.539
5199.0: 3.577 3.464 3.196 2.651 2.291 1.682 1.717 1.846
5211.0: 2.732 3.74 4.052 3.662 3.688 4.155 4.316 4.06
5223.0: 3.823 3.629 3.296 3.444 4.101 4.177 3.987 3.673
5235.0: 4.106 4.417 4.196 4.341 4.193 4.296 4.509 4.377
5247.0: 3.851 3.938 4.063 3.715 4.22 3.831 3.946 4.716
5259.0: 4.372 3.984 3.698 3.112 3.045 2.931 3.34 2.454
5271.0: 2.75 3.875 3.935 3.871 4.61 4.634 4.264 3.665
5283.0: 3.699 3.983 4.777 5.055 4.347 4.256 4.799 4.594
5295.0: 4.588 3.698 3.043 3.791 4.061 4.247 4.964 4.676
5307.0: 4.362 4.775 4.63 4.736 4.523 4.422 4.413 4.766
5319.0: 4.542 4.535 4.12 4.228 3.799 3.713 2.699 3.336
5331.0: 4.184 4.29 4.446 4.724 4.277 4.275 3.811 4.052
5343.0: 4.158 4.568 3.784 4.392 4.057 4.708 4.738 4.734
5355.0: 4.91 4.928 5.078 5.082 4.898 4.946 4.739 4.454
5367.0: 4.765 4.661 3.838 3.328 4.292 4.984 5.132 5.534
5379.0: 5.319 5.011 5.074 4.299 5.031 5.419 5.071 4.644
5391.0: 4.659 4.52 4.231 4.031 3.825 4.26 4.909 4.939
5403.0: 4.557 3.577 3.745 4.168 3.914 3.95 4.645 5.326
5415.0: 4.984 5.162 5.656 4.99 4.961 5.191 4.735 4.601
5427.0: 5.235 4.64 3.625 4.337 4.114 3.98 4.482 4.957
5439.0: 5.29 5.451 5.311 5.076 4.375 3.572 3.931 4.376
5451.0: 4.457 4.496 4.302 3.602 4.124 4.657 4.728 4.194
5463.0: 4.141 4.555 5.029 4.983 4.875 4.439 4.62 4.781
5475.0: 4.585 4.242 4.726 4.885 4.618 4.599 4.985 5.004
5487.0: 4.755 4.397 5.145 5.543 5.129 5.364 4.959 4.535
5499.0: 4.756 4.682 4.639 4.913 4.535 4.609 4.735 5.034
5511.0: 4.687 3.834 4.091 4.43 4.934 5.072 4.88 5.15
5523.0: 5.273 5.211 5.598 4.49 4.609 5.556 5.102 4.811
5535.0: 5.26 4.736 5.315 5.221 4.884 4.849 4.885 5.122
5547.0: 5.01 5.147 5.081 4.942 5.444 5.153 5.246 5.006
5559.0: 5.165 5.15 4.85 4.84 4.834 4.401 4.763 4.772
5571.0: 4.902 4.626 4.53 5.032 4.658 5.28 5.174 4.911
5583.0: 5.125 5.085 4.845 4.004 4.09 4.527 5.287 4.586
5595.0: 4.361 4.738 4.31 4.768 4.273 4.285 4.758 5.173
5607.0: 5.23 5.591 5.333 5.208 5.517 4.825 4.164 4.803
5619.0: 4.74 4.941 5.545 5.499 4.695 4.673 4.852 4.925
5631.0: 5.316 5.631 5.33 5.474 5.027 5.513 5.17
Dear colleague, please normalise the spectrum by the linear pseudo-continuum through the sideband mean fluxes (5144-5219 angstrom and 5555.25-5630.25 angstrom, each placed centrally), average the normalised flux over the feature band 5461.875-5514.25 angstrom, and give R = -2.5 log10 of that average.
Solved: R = -0.10 mag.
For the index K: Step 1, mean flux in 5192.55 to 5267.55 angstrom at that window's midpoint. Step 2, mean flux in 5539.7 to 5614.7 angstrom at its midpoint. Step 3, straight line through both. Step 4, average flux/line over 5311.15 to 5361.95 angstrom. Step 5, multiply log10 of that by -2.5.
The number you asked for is -0.09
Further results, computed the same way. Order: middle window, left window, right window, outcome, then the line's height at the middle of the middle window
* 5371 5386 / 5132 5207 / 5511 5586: -0.22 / 3.96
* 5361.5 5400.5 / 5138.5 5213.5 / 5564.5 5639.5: -0.23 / 3.76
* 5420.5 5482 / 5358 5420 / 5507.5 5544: 0.05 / 4.77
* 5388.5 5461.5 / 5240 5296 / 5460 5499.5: 0.01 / 4.57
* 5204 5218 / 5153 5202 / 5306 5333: 0.09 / 3.08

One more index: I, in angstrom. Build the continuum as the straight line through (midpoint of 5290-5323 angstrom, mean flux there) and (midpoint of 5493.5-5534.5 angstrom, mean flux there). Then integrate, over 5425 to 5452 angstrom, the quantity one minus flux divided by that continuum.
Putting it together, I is 0.7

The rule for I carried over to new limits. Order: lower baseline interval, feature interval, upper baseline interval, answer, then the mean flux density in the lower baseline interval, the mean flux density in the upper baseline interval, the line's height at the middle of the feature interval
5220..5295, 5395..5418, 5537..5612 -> -0.2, 3.99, 4.89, 4.41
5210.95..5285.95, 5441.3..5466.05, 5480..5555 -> 1.5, 3.89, 4.91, 4.67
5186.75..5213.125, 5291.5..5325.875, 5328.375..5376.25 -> -3.2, 2.87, 4.43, 3.99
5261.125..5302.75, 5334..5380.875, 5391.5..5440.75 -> -3.4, 3.89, 4.57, 4.27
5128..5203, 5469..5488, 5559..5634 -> -1.7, 2.77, 4.87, 4.3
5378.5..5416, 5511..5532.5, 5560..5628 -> -0.6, 4.56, 4.84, 4.74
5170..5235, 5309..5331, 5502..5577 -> -3.0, 3.04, 4.91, 3.69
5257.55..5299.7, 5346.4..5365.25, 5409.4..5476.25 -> -2.2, 3.91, 4.62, 4.25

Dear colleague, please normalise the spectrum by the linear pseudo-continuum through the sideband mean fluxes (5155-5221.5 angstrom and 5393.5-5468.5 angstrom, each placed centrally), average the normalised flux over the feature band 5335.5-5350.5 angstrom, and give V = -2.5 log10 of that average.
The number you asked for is -0.08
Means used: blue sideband 2.84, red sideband 4.53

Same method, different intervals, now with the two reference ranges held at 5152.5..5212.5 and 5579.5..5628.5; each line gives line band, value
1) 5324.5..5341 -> -0.15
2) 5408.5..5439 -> -0.20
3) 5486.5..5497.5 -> -0.18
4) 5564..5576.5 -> -0.01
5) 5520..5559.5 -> -0.13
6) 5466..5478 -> -0.13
